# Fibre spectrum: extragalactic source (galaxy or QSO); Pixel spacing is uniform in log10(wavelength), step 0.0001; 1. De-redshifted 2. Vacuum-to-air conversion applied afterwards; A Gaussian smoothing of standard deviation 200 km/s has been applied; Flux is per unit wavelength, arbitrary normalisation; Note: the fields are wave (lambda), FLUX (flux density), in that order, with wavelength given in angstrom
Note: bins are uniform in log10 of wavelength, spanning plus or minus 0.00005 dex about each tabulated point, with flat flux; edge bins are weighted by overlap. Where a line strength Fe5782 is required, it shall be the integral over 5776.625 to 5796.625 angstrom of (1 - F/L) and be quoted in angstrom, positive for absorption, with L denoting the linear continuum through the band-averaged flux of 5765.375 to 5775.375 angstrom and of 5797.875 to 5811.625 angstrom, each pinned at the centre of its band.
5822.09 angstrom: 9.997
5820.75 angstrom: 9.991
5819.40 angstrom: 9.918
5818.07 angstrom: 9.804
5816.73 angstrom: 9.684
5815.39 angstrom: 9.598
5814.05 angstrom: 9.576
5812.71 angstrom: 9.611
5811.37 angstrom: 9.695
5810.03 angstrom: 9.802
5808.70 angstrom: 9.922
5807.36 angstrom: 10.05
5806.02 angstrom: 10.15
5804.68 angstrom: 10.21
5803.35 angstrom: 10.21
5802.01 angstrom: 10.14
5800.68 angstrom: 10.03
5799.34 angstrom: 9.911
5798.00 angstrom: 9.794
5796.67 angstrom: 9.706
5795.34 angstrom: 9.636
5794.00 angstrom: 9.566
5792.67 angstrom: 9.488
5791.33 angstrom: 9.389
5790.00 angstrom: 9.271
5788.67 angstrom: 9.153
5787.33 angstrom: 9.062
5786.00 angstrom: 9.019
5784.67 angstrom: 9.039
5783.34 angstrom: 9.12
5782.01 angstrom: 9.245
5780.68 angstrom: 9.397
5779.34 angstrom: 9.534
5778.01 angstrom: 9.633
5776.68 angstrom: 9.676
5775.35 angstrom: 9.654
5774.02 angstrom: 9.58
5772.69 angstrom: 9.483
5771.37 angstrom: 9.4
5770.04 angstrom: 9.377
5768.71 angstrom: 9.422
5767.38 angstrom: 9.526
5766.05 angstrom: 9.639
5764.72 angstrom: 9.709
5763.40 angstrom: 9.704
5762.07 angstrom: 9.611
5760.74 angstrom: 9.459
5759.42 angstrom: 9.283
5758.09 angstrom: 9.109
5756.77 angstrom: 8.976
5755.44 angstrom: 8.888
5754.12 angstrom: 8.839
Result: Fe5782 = 0.8 angstrom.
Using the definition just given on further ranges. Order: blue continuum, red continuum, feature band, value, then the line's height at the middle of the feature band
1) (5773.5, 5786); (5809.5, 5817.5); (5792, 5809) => -0.6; 9.56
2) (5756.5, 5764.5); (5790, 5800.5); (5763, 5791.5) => 0.3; 9.51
